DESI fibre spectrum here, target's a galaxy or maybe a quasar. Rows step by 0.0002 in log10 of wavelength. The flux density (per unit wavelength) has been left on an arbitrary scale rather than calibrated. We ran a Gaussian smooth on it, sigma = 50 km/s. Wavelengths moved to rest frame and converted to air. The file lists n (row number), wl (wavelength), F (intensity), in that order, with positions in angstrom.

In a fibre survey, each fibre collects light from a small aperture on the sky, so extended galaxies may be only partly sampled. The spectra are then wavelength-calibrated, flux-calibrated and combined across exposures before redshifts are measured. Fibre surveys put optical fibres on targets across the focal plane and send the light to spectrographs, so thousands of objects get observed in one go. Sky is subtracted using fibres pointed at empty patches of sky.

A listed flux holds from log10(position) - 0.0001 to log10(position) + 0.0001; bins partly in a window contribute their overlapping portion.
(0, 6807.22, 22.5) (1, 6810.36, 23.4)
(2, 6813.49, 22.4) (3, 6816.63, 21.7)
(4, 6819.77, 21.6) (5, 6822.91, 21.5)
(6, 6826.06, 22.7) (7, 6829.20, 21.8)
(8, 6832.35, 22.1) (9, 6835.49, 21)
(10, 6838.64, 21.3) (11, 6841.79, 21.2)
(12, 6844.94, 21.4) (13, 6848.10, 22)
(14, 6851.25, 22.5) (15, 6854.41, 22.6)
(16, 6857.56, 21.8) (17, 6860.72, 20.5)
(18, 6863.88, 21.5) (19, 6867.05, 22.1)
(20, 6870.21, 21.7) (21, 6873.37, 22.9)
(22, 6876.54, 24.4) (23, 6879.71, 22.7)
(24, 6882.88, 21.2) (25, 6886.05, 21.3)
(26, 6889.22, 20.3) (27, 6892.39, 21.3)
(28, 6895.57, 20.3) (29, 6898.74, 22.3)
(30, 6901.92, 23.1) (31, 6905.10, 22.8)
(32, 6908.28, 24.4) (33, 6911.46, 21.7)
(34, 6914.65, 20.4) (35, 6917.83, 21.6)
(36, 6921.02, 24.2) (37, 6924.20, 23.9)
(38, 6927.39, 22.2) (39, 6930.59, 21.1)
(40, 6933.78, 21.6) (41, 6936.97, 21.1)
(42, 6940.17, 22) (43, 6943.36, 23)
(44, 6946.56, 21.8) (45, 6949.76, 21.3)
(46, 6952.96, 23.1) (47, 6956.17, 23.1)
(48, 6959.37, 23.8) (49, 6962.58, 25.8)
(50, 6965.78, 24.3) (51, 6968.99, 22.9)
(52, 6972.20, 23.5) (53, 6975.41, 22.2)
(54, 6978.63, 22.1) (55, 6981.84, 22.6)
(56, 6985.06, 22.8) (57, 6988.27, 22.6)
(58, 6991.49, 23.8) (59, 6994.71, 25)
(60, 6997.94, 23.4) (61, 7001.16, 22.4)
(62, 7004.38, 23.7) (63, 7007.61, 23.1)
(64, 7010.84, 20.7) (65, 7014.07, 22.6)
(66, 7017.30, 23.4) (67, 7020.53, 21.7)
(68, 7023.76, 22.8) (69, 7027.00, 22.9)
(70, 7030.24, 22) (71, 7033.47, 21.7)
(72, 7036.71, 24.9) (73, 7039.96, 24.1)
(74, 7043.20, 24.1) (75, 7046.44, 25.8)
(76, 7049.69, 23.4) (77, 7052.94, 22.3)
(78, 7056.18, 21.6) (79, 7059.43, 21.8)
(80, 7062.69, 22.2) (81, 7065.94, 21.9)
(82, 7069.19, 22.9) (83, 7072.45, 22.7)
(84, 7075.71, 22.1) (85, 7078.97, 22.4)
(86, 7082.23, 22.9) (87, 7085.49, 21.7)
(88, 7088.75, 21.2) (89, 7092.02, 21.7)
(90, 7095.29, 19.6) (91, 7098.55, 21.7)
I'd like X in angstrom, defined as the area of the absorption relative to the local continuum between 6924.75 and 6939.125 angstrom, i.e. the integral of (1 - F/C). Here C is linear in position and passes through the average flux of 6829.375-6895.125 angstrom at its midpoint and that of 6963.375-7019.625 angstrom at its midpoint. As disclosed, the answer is 0.5 angstrom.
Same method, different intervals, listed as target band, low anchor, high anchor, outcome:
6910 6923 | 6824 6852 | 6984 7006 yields 0.31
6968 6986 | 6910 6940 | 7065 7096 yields -0.57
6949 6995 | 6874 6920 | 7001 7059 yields -1.43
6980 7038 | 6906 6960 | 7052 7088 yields -1.59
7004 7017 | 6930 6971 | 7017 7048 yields 0.38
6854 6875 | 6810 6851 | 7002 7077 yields 0.15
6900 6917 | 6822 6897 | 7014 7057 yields -0.23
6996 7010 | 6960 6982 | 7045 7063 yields 0.09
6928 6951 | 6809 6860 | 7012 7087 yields 0.62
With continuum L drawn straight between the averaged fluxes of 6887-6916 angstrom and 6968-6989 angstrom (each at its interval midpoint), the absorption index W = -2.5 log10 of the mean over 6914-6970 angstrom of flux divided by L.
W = -0.02 mag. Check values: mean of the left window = 21.8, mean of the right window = 22.7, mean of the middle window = 22.7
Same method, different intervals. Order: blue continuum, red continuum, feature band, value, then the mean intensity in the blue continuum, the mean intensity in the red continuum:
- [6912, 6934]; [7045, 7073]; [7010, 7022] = 0.016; 22.2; 22.7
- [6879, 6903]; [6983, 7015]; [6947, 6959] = -0.010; 21.5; 23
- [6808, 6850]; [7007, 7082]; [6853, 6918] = 0.007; 21.9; 22.7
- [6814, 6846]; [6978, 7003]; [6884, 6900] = 0.057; 21.7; 23.1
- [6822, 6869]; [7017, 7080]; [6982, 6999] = -0.044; 21.7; 22.8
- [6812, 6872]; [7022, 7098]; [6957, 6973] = -0.087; 21.8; 22.5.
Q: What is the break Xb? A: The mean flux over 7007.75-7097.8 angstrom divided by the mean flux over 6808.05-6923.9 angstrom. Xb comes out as 1.02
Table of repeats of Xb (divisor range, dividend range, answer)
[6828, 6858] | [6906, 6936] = 1.03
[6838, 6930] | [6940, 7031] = 1.04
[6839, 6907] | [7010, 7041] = 1.04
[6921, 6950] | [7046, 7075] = 1.02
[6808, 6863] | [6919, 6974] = 1.05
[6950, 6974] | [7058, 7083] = 0.95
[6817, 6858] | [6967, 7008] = 1.06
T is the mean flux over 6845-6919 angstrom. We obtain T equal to 22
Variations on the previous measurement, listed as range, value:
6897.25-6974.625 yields 22.7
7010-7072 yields 22.8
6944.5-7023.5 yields 23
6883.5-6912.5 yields 21.9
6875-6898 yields 21.7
